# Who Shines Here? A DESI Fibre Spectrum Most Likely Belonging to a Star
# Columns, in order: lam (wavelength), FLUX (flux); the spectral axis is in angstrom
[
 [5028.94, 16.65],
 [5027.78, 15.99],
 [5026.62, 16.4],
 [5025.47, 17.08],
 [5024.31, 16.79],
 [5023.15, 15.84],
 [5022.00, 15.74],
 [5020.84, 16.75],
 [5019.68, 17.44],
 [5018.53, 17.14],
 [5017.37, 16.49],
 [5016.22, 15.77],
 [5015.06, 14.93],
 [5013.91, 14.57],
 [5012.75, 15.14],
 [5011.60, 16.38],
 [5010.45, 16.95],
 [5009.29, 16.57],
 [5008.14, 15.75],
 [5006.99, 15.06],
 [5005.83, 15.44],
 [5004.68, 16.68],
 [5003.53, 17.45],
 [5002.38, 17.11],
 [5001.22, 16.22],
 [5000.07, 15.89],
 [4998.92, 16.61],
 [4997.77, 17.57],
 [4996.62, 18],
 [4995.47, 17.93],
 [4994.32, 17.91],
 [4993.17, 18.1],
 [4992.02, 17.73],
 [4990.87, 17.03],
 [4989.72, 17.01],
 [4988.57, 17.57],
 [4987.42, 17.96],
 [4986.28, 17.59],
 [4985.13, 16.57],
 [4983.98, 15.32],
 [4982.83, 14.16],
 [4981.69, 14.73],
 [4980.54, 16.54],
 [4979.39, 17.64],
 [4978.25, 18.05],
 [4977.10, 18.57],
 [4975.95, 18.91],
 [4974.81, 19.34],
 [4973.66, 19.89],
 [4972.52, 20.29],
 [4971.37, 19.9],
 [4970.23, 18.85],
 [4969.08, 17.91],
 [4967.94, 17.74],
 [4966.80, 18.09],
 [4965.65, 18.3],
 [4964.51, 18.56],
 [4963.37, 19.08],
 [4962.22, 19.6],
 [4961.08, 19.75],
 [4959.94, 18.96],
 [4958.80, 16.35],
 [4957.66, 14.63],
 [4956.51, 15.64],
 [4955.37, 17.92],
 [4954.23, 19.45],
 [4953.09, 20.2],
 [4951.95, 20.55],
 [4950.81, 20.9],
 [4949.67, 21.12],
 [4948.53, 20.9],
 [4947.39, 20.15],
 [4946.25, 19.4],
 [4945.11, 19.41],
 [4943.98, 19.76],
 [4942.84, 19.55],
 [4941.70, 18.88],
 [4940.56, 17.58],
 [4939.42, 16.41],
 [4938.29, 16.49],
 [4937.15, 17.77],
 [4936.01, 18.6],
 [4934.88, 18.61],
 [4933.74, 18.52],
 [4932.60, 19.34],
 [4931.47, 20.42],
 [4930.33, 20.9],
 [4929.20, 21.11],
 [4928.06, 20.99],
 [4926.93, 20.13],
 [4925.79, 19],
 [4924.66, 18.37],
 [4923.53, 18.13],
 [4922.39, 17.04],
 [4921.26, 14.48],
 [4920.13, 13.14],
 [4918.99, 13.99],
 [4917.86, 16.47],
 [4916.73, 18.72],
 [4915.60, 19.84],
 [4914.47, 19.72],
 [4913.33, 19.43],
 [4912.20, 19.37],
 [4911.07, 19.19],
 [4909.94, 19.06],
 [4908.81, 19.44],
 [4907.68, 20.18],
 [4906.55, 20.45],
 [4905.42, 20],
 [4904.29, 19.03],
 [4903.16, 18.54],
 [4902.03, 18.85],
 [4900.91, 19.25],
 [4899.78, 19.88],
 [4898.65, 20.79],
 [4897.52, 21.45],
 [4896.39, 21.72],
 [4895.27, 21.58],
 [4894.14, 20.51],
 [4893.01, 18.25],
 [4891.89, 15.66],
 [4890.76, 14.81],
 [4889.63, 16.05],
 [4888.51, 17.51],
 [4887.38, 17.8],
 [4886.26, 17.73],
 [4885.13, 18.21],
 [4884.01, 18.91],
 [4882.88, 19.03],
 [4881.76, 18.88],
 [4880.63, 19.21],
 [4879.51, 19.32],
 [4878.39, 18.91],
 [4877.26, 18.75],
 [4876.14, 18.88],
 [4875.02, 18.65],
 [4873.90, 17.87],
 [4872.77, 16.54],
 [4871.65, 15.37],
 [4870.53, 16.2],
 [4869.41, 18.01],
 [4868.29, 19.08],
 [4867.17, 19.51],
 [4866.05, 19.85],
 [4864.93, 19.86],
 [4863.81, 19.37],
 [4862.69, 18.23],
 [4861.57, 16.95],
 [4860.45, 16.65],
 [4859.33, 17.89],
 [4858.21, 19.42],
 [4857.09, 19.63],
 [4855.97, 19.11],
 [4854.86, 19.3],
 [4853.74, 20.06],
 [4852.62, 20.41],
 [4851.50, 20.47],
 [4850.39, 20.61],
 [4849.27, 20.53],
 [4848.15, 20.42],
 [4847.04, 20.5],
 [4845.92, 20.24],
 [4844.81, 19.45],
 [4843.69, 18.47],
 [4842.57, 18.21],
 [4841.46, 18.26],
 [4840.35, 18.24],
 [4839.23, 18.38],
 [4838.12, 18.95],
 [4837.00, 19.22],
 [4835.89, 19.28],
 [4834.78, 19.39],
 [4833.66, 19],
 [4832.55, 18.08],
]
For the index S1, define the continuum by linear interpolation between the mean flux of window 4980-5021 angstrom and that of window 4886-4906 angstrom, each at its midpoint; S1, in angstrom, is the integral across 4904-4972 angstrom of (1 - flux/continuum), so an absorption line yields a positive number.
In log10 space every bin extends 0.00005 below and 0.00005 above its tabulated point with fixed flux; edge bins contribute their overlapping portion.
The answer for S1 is -3.0 angstrom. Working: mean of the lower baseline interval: 18.9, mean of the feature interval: 18.7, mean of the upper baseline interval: 16.6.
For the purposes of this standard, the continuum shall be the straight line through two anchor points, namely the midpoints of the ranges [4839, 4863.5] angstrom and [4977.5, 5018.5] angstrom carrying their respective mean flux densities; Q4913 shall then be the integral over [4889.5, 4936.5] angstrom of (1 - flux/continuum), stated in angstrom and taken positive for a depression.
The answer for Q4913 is -2.0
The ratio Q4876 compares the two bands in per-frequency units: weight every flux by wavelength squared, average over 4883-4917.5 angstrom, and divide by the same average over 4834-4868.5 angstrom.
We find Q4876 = 1.0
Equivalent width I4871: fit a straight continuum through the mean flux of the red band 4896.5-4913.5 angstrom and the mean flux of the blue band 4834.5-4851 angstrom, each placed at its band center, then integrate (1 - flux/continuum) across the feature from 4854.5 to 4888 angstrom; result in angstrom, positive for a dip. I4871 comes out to 1.9 angstrom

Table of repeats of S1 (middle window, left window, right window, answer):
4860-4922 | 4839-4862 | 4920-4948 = 1.6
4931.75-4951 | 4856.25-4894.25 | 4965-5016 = -1.6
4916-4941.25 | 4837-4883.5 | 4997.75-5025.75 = -0.5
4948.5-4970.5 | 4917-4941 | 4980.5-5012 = -1.6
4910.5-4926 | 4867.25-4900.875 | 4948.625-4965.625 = 0.9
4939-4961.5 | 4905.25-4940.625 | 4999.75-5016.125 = -1.5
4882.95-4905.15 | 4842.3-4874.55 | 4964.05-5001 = -0.3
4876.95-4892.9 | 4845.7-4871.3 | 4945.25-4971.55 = 1.0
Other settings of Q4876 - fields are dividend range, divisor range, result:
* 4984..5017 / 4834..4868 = 0.92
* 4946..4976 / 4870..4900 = 1.06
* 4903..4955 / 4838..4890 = 1.04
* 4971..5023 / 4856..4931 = 0.95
